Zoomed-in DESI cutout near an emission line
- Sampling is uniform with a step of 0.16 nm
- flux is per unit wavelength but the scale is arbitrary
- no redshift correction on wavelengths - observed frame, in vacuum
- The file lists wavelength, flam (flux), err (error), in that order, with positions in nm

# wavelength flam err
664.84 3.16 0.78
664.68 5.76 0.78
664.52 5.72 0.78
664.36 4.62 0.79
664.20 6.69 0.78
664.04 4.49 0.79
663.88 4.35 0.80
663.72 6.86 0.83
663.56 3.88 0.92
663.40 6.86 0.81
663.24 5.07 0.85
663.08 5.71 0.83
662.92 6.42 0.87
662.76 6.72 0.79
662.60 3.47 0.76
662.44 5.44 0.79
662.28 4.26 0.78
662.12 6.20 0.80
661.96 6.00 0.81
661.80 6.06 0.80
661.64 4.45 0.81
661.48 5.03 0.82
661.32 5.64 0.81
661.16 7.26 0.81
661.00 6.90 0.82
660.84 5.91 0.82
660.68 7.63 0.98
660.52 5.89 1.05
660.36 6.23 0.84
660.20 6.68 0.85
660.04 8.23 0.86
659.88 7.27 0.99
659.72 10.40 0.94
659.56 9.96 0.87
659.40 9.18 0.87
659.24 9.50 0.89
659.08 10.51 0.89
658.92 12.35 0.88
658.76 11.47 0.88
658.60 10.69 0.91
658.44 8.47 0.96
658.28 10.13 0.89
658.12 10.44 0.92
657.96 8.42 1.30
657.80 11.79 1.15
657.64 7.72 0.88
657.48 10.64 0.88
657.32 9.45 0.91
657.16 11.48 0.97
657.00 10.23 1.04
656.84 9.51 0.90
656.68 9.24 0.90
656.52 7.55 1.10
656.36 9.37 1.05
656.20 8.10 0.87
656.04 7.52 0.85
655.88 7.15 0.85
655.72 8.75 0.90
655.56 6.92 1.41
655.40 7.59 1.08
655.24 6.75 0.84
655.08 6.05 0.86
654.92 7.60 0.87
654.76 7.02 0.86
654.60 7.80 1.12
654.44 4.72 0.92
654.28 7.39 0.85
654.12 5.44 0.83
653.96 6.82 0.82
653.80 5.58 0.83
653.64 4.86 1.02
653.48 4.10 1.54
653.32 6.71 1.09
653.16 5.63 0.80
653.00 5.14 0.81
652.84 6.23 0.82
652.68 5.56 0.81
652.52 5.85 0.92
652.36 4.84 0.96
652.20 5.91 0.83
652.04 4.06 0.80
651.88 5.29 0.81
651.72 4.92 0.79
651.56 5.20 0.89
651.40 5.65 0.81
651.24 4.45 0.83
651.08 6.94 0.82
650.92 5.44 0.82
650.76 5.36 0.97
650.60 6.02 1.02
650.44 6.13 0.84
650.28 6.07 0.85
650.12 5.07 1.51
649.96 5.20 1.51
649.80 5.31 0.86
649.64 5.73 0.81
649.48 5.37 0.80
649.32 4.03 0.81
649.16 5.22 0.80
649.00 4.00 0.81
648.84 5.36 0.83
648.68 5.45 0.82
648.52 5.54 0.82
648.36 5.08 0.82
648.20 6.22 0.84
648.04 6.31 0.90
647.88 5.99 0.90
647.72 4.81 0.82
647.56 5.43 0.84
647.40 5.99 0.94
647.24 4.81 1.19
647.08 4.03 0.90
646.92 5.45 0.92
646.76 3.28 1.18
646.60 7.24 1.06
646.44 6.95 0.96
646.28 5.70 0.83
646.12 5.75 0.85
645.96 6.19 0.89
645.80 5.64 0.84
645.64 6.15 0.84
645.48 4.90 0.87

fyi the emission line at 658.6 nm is Mg II 2798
